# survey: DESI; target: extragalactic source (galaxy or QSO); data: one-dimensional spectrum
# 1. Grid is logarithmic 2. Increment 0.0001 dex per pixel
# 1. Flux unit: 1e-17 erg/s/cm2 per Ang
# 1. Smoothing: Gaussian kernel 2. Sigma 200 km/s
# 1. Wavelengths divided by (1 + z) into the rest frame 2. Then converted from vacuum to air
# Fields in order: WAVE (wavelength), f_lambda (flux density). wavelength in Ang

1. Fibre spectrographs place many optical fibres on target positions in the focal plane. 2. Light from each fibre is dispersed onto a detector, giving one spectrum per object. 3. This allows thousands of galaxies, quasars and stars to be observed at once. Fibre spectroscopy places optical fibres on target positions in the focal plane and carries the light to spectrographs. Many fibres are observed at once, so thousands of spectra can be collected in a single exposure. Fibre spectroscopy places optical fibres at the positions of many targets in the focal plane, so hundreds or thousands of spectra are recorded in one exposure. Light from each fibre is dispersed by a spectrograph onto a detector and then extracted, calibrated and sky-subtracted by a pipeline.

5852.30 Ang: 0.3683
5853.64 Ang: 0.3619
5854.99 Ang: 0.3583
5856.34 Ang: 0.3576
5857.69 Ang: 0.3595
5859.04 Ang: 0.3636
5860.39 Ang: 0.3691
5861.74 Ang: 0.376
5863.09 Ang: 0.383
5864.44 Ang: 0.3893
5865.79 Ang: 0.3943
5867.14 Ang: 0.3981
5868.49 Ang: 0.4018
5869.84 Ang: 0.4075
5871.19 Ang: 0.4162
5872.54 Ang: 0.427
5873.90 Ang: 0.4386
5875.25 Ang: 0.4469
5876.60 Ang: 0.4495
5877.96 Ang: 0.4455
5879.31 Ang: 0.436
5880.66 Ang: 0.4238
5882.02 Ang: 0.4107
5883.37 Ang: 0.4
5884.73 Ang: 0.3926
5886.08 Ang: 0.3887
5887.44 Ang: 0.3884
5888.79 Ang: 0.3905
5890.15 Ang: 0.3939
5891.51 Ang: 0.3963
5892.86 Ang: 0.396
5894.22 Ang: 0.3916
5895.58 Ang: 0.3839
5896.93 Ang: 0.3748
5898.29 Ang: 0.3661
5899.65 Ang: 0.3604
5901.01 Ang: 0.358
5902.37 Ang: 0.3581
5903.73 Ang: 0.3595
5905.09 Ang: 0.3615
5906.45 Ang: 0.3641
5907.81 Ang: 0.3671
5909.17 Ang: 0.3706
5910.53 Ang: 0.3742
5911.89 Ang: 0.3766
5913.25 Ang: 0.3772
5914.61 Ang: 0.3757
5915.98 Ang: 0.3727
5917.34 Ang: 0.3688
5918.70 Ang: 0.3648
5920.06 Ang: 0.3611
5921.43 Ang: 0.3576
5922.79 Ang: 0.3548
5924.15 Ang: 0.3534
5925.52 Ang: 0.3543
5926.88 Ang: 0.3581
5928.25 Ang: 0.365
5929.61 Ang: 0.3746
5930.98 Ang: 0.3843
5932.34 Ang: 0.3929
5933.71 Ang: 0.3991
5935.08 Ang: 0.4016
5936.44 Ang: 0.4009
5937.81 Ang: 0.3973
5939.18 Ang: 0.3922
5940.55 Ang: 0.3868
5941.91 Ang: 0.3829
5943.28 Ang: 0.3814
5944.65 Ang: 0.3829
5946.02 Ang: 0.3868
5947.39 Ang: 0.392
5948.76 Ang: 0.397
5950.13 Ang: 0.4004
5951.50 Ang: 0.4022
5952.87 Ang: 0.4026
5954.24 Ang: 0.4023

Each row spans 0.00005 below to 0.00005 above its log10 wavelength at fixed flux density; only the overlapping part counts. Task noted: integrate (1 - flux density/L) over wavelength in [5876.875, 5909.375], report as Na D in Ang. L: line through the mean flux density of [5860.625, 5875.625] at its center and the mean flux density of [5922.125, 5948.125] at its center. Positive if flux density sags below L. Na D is 0.7 Ang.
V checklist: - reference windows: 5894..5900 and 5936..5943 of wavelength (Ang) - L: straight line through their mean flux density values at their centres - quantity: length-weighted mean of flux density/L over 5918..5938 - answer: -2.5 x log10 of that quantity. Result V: 0.04 mag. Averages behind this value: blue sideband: 0.375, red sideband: 0.391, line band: 0.374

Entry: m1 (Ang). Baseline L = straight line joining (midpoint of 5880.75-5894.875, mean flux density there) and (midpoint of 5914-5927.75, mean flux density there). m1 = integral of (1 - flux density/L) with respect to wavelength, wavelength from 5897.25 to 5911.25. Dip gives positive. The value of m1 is 0.5 Ang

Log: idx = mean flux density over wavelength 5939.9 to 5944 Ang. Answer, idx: 0.384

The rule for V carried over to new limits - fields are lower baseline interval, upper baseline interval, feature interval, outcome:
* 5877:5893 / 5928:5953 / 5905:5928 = 0.09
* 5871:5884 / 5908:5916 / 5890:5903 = 0.06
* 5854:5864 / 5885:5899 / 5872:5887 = -0.12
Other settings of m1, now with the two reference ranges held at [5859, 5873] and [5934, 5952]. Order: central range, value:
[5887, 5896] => 0.04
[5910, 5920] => 0.54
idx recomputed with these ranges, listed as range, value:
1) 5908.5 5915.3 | 0.375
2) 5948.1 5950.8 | 0.399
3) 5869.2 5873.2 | 0.417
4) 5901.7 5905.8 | 0.36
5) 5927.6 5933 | 0.38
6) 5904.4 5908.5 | 0.364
